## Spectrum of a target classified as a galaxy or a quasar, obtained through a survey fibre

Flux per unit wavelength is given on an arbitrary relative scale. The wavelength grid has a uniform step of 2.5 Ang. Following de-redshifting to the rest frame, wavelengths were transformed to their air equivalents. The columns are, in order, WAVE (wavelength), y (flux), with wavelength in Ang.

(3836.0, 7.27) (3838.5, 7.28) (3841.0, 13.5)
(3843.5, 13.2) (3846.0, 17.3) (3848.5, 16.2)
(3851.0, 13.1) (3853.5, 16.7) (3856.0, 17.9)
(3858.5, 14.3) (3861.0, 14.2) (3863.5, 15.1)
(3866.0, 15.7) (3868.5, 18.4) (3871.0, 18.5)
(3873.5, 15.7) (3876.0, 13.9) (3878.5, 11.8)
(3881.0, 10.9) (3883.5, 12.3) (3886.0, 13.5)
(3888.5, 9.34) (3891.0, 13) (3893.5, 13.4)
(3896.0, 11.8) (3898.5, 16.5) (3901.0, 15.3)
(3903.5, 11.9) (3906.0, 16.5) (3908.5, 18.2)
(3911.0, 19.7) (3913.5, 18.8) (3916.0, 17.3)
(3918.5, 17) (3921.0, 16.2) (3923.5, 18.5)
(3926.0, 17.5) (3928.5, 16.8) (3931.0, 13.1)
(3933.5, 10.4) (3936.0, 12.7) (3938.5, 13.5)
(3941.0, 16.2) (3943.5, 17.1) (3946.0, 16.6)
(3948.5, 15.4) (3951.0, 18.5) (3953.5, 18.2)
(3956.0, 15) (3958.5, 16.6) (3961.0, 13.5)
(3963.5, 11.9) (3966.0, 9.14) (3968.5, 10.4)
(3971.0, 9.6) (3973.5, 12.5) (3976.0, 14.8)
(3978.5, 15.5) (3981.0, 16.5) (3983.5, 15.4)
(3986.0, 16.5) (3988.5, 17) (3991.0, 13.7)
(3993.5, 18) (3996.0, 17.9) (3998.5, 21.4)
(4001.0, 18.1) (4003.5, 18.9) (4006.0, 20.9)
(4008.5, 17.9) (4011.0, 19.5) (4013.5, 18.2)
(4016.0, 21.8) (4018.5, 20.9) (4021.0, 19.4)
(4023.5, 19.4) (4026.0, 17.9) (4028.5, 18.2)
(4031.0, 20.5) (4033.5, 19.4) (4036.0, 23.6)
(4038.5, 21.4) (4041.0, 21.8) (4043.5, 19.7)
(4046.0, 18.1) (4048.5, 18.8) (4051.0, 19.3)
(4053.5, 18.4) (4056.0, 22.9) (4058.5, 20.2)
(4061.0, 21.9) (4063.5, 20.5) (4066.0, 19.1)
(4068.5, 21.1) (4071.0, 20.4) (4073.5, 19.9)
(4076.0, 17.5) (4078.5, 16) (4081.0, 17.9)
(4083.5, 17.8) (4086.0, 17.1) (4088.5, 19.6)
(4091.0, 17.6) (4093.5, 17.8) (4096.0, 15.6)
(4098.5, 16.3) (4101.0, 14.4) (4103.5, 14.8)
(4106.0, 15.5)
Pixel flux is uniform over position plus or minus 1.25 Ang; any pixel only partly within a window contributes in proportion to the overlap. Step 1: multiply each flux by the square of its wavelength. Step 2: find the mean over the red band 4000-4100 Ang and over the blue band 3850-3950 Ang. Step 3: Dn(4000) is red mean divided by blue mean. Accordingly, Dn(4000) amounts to 1.37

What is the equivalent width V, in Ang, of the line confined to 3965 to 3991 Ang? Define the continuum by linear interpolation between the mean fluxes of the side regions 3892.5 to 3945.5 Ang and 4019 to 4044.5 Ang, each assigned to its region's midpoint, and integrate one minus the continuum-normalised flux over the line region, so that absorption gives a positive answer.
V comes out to 6.2 Ang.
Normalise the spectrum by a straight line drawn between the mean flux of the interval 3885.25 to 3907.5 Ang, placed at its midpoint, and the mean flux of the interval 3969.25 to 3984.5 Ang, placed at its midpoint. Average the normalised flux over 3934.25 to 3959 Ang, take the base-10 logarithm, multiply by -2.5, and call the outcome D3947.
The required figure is -0.15 mag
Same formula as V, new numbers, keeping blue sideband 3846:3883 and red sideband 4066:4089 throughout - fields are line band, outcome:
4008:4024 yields -1.9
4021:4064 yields -4.9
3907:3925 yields -2.2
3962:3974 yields 4.4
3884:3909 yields 3.1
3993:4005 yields -1.1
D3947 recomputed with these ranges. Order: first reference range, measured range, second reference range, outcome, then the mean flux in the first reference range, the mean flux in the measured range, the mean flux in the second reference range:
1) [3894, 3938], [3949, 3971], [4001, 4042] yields 0.24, 15.7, 13.9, 19.9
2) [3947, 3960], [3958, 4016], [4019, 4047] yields 0.14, 16.7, 15.9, 20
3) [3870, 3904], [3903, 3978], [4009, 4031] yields 0.04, 13.4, 15.2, 19.4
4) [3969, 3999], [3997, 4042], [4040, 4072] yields -0.13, 15.5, 19.9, 20.2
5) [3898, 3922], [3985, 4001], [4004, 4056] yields 0.08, 16.8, 17.5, 19.8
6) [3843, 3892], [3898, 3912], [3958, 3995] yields -0.13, 14.6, 16.3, 14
